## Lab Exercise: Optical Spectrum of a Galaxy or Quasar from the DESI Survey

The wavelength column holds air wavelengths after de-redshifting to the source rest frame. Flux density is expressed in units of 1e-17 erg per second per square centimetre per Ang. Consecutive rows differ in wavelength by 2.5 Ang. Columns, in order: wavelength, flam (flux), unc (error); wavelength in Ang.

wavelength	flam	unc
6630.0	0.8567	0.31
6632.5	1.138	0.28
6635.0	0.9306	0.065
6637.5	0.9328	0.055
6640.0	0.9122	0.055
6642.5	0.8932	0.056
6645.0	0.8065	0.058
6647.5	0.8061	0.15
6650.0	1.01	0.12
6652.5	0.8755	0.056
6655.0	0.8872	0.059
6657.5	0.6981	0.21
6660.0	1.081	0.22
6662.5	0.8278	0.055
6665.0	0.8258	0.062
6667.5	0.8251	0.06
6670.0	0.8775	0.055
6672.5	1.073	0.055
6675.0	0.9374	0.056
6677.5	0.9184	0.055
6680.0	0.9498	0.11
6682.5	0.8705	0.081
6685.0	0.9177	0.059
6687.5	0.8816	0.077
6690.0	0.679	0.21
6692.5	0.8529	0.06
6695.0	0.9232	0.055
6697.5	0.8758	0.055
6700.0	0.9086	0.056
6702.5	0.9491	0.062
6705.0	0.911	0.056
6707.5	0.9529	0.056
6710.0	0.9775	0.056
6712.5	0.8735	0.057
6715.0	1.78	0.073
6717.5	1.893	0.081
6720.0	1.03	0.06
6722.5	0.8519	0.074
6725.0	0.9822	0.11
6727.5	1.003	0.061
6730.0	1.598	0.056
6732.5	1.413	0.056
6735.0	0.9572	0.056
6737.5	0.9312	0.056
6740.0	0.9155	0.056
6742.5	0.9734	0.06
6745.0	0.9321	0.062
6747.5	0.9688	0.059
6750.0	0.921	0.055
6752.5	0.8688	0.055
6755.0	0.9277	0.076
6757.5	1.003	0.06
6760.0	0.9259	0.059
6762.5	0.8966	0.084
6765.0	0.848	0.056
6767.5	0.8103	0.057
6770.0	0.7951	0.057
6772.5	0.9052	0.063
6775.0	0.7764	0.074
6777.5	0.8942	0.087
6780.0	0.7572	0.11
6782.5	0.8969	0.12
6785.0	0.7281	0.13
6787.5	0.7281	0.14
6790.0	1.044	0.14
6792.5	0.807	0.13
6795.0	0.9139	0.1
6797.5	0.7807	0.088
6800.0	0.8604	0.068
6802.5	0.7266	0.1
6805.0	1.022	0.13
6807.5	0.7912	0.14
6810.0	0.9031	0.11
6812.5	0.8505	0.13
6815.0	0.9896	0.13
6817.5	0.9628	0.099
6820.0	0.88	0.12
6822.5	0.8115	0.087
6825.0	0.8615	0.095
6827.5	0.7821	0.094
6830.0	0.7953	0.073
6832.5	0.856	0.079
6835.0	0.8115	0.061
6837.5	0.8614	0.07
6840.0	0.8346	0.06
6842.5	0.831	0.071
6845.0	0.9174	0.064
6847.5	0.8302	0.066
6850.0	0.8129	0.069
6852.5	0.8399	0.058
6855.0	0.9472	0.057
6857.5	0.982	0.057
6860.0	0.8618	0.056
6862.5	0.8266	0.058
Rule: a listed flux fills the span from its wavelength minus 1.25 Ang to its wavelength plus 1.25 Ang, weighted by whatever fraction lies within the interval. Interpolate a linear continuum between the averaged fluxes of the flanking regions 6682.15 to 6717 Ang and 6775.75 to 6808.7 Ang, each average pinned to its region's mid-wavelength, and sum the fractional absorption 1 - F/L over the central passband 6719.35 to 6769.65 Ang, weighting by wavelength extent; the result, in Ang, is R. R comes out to -3.96 Ang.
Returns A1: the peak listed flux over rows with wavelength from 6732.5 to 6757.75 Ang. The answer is 1.413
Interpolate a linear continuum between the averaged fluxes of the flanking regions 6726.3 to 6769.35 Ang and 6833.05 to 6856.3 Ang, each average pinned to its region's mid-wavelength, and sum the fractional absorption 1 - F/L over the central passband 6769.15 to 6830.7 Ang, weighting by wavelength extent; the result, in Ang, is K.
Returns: 4.4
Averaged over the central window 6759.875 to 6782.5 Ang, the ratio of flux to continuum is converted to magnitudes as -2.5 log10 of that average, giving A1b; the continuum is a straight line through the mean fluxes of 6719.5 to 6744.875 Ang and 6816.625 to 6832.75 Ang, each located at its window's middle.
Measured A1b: 0.15 mag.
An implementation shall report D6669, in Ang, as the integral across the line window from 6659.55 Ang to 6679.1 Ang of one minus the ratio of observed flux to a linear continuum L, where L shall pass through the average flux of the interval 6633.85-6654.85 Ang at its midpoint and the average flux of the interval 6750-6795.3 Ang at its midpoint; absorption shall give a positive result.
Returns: -0.6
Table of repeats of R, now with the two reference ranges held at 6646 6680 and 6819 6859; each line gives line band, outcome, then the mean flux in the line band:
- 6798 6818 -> -0.5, 0.881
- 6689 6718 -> -4.7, 1.03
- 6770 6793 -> 0.8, 0.836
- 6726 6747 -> -4.9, 1.08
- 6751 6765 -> -0.7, 0.918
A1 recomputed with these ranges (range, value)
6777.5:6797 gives 1.044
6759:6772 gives 0.9259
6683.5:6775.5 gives 1.893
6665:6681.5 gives 1.073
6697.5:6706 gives 0.9491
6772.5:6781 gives 0.9052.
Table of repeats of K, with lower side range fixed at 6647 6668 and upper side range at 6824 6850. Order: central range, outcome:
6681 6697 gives 0.2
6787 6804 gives 0.0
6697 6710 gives -0.9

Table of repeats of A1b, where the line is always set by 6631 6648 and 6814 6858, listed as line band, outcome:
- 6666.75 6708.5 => 0.01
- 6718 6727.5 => -0.16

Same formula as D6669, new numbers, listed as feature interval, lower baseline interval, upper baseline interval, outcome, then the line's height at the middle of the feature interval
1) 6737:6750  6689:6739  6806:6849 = 0.91 Ang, 1.01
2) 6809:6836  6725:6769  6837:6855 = 0.68 Ang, 0.886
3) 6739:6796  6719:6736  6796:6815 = 6.16 Ang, 0.987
